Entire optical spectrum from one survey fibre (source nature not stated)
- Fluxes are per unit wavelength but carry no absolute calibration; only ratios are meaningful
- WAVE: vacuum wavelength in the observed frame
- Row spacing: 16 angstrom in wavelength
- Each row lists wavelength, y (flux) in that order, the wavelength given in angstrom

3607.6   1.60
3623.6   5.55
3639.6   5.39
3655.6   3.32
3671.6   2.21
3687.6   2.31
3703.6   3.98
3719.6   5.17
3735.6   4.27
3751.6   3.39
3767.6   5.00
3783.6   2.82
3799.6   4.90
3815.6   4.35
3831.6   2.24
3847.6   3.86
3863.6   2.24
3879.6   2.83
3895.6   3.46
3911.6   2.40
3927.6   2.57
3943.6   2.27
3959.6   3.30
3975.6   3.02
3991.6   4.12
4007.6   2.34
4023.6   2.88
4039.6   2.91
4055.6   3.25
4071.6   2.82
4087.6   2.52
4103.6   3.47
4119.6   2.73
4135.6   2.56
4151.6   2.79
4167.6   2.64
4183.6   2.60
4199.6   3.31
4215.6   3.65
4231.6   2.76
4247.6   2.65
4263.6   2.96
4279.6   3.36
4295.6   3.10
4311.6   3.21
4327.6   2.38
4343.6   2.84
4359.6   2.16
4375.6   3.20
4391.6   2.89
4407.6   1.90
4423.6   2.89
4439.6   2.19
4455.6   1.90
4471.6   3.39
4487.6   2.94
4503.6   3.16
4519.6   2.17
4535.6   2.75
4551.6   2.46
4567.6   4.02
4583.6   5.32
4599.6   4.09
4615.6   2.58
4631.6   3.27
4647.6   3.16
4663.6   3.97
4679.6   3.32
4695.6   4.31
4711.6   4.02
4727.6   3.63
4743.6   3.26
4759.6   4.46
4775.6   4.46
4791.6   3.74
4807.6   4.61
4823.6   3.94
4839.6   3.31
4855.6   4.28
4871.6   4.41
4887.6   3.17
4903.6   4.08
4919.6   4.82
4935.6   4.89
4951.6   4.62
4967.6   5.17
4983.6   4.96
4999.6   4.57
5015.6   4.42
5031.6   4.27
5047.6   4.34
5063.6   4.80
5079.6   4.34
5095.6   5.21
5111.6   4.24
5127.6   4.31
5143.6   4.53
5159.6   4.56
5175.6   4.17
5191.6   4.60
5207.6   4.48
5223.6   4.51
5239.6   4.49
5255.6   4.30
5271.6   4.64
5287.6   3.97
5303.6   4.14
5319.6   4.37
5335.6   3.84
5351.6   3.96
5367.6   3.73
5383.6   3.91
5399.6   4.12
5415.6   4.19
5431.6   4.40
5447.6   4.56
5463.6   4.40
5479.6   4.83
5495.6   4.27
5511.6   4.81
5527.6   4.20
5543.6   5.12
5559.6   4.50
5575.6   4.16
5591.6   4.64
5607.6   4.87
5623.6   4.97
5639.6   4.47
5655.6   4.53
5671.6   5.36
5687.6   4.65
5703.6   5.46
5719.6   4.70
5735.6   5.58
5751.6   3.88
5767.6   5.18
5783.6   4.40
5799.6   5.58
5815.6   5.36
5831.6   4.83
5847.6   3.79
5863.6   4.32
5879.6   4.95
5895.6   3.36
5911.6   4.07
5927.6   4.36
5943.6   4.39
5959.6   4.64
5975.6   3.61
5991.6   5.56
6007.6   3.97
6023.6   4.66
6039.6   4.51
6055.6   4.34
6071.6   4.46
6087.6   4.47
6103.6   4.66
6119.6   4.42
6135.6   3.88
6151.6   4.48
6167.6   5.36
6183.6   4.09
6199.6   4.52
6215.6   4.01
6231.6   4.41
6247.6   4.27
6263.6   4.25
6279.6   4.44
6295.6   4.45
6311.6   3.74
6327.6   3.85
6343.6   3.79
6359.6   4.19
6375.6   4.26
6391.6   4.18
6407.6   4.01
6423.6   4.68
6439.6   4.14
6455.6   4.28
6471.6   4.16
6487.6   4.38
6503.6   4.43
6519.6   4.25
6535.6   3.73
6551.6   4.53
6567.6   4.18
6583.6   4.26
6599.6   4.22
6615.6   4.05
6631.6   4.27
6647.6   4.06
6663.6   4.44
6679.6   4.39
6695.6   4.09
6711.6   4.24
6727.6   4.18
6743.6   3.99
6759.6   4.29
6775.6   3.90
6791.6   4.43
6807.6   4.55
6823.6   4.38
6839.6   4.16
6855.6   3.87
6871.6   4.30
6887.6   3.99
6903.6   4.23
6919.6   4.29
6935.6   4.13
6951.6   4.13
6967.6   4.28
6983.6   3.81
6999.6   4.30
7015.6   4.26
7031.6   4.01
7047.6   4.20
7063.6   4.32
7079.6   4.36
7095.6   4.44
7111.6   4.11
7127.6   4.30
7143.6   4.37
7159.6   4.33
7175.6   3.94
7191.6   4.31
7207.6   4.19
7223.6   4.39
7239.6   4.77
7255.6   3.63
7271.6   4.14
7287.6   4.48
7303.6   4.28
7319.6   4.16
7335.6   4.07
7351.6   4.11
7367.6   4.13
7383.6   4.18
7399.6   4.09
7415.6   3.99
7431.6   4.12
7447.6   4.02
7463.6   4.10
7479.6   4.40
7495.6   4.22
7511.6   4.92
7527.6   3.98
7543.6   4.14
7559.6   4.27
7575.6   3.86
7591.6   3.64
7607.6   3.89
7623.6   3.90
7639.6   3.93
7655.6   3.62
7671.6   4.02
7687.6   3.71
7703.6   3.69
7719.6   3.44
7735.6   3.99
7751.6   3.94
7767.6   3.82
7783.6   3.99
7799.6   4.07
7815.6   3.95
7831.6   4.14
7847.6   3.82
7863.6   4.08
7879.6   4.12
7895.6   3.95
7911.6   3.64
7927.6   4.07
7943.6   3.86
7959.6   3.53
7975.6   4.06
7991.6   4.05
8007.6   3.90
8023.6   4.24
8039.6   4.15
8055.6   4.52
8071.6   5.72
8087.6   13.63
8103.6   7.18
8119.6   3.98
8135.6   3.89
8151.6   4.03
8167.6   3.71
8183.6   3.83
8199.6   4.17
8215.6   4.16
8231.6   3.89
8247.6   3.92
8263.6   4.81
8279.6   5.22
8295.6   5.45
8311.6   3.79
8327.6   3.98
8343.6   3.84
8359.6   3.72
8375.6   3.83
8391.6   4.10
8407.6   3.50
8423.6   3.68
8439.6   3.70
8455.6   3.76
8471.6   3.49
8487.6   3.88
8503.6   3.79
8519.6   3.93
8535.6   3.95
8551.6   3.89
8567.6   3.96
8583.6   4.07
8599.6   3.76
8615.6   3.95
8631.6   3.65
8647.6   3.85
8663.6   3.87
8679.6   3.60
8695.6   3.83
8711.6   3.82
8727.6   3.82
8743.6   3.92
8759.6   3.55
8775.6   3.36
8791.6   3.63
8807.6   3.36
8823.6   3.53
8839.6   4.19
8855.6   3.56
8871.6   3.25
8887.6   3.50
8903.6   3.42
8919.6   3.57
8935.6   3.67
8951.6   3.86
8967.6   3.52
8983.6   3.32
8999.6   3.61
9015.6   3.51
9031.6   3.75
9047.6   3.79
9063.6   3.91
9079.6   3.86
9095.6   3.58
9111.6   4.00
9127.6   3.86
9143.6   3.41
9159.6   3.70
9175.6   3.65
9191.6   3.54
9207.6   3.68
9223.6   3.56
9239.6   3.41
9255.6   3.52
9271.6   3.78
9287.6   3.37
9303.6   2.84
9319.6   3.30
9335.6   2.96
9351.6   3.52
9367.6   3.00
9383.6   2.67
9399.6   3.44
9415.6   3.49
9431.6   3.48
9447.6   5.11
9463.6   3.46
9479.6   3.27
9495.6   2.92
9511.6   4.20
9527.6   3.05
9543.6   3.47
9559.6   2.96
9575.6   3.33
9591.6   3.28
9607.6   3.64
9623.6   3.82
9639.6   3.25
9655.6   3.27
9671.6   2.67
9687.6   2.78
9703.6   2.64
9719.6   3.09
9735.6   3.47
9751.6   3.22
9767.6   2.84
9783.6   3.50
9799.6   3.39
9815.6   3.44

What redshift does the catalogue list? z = 0.231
